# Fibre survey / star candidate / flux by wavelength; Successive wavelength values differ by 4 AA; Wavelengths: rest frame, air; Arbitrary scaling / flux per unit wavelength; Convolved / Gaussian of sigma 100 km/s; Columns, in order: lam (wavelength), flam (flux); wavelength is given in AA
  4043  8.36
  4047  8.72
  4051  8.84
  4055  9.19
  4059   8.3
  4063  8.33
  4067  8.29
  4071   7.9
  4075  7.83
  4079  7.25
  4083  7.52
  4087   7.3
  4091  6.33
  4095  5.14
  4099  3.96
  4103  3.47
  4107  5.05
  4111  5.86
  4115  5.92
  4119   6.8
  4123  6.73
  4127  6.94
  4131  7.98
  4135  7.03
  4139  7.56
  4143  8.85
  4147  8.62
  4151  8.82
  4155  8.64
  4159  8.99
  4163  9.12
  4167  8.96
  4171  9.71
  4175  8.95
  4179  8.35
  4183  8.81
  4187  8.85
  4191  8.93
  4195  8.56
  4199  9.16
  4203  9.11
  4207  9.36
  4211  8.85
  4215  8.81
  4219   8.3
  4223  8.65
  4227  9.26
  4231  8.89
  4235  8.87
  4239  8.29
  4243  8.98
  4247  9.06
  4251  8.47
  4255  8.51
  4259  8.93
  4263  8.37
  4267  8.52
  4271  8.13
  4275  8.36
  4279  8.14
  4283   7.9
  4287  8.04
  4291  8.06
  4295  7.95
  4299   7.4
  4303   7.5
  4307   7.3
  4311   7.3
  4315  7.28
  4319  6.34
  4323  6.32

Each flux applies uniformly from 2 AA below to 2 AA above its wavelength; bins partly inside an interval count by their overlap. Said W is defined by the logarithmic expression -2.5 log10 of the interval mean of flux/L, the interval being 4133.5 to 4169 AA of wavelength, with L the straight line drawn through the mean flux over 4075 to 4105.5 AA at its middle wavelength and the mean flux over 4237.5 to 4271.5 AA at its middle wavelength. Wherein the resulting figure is -0.22 mag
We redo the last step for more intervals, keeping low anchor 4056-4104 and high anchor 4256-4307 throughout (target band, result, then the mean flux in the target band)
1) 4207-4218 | -0.157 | 8.88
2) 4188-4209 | -0.185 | 9.02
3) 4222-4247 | -0.135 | 8.85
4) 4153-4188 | -0.198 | 8.93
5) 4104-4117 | 0.288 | 5.45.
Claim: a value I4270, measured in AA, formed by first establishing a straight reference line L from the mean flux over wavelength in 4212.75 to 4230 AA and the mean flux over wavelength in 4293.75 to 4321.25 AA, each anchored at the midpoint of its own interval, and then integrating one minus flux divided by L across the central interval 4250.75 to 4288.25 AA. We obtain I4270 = -1.9 AA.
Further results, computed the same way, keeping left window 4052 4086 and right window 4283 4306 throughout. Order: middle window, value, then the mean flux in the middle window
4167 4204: -4.72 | 8.93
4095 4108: 6.13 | 4.24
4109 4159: 2.80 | 7.54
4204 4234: -3.82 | 8.88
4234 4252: -2.05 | 8.74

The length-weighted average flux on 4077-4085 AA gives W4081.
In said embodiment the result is 7.38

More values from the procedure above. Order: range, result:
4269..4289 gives 8.11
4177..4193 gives 8.73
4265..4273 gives 8.32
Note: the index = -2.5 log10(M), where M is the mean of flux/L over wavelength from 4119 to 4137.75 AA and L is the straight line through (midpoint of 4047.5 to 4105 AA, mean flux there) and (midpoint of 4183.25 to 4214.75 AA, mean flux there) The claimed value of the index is 0.112 mag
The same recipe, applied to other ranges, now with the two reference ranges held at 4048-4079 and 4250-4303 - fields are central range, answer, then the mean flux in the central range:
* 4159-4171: -0.11 mag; 9.14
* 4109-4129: 0.27 mag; 6.45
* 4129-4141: 0.10 mag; 7.52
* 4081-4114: 0.43 mag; 5.59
